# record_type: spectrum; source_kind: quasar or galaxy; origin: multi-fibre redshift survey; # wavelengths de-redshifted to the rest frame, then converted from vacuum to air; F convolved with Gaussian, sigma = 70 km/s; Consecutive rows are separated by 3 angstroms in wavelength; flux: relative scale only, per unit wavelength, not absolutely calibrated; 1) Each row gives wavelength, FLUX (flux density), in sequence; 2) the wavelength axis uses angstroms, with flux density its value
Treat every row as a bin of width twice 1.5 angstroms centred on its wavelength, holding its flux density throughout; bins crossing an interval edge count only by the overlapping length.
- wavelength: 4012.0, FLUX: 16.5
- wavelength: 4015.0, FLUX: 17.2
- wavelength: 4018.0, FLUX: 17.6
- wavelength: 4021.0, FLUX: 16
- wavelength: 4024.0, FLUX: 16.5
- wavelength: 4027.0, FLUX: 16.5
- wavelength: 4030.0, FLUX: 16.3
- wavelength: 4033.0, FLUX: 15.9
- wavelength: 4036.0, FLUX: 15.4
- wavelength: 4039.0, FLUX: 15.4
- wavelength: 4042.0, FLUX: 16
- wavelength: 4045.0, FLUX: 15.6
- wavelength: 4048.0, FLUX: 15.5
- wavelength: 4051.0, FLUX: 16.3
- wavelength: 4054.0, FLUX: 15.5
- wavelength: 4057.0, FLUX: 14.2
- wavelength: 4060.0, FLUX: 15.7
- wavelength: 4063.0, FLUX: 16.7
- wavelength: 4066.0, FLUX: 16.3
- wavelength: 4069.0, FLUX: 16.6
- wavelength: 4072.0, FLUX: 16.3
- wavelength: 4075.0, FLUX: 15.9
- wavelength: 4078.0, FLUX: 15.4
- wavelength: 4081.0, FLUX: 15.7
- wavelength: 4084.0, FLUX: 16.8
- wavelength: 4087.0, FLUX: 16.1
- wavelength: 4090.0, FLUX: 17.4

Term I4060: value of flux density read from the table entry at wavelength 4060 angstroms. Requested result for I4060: 15.7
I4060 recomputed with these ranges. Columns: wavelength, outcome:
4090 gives 17.4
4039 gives 15.4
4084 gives 16.8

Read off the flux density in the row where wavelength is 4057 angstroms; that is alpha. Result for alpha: 14.2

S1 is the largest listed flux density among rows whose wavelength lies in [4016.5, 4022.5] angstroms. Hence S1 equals 17.6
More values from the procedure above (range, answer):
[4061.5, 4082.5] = 16.7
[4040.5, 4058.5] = 16.3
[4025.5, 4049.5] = 16.5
